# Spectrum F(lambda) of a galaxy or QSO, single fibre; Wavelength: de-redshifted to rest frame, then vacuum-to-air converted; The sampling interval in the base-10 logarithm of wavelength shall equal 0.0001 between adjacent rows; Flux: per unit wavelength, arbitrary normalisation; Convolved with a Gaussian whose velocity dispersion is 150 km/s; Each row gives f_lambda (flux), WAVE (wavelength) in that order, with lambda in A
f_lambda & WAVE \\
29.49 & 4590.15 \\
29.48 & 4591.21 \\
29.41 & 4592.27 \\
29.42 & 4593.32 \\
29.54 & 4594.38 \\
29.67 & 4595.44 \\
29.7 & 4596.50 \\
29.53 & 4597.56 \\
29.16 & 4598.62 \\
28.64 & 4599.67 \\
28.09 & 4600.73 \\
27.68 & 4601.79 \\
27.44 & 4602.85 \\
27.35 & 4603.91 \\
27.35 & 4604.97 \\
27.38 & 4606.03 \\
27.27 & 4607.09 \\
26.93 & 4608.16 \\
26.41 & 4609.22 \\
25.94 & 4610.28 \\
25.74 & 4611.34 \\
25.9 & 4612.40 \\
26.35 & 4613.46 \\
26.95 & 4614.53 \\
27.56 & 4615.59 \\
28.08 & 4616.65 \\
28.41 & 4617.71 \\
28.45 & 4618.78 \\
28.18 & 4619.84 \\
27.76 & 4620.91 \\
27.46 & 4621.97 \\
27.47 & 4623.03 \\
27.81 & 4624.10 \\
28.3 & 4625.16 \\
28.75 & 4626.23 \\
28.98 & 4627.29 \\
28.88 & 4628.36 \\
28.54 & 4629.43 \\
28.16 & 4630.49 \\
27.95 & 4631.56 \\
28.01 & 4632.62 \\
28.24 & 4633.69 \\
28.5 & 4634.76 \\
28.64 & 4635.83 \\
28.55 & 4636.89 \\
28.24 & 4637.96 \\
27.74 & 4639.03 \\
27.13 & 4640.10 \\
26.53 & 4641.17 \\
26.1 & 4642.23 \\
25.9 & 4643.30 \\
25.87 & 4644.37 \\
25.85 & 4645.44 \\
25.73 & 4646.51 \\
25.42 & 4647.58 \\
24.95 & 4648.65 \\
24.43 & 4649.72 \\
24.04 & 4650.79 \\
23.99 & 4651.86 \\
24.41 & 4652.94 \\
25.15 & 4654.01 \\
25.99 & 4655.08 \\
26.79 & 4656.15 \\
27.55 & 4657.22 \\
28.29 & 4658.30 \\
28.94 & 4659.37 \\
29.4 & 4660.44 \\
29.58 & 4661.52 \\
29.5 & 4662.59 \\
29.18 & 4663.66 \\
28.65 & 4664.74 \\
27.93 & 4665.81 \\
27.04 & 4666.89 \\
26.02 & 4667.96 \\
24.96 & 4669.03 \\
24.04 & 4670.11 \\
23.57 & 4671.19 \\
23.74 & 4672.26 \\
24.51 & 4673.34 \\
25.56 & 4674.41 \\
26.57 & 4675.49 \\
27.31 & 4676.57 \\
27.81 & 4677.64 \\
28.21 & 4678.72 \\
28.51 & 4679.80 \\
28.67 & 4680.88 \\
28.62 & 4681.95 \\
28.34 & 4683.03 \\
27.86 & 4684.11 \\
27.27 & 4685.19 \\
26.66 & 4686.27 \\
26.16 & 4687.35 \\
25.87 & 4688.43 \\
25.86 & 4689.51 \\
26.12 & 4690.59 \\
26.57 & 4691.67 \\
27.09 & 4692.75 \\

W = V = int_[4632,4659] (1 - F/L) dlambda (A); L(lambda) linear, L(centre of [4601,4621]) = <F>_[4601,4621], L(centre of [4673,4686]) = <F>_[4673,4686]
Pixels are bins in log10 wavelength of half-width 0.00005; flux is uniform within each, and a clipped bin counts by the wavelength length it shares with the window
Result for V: 0.83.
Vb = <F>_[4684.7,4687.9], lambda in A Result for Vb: 26.7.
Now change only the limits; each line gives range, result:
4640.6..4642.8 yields 26.4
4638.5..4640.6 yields 27.4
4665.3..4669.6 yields 26.5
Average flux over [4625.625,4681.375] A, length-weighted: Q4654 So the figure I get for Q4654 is 27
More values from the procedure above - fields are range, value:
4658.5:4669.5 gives 28.2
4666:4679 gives 25.8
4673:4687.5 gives 27.4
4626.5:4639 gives 28.4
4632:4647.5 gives 27.2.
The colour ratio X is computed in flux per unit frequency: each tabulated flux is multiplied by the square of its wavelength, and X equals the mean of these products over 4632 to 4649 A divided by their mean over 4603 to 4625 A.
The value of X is 1.0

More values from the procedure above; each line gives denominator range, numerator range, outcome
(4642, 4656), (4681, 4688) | 1.11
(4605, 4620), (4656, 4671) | 1.04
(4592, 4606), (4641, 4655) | 0.90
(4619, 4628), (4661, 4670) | 1.00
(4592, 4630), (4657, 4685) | 1.00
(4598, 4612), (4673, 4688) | 1.03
